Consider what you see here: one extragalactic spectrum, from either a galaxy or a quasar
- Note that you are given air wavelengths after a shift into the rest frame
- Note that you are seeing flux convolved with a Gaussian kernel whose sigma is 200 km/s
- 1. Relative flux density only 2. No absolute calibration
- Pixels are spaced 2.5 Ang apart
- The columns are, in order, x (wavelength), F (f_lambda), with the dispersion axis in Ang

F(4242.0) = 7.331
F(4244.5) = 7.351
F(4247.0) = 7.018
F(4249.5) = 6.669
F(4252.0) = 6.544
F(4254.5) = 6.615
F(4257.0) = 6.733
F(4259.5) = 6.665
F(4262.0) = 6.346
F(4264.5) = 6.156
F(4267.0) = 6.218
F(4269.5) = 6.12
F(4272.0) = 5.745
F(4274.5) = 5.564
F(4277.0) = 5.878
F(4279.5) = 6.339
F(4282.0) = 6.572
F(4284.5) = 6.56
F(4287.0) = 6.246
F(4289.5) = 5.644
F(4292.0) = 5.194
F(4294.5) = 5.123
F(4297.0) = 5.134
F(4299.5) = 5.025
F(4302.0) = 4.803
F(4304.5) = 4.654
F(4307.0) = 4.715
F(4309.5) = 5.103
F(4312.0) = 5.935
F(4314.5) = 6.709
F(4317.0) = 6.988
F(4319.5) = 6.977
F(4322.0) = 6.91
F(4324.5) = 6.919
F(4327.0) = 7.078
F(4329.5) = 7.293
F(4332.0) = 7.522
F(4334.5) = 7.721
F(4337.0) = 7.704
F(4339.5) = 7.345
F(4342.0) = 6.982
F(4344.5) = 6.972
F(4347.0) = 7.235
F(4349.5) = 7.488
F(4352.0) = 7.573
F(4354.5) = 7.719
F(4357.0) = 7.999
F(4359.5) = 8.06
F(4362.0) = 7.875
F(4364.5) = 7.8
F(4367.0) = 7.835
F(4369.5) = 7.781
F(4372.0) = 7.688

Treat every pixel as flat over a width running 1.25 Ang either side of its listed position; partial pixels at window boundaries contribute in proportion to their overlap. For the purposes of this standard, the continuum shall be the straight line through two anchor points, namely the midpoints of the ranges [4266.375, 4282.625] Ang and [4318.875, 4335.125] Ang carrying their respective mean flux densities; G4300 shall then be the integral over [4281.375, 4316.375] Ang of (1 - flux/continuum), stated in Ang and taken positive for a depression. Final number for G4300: 5.5 Ang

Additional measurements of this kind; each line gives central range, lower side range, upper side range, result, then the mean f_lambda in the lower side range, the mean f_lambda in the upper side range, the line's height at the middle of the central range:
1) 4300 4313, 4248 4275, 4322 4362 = 3.6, 6.33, 7.44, 6.95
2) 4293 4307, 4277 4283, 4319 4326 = 3.6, 6.33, 6.94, 6.62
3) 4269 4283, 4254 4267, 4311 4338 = 1.3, 6.47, 7.07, 6.62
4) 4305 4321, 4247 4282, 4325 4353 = 2.2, 6.31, 7.34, 6.98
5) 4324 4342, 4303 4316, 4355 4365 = -2.1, 5.44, 7.93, 6.6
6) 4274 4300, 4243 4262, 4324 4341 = 4.6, 6.78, 7.38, 7.04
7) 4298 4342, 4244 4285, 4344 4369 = 4.6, 6.4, 7.68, 7.17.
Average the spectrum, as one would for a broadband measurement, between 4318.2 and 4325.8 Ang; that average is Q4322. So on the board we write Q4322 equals 6.94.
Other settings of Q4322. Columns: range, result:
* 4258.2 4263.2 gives 6.51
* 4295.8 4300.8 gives 5.08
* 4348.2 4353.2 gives 7.53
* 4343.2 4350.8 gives 7.23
